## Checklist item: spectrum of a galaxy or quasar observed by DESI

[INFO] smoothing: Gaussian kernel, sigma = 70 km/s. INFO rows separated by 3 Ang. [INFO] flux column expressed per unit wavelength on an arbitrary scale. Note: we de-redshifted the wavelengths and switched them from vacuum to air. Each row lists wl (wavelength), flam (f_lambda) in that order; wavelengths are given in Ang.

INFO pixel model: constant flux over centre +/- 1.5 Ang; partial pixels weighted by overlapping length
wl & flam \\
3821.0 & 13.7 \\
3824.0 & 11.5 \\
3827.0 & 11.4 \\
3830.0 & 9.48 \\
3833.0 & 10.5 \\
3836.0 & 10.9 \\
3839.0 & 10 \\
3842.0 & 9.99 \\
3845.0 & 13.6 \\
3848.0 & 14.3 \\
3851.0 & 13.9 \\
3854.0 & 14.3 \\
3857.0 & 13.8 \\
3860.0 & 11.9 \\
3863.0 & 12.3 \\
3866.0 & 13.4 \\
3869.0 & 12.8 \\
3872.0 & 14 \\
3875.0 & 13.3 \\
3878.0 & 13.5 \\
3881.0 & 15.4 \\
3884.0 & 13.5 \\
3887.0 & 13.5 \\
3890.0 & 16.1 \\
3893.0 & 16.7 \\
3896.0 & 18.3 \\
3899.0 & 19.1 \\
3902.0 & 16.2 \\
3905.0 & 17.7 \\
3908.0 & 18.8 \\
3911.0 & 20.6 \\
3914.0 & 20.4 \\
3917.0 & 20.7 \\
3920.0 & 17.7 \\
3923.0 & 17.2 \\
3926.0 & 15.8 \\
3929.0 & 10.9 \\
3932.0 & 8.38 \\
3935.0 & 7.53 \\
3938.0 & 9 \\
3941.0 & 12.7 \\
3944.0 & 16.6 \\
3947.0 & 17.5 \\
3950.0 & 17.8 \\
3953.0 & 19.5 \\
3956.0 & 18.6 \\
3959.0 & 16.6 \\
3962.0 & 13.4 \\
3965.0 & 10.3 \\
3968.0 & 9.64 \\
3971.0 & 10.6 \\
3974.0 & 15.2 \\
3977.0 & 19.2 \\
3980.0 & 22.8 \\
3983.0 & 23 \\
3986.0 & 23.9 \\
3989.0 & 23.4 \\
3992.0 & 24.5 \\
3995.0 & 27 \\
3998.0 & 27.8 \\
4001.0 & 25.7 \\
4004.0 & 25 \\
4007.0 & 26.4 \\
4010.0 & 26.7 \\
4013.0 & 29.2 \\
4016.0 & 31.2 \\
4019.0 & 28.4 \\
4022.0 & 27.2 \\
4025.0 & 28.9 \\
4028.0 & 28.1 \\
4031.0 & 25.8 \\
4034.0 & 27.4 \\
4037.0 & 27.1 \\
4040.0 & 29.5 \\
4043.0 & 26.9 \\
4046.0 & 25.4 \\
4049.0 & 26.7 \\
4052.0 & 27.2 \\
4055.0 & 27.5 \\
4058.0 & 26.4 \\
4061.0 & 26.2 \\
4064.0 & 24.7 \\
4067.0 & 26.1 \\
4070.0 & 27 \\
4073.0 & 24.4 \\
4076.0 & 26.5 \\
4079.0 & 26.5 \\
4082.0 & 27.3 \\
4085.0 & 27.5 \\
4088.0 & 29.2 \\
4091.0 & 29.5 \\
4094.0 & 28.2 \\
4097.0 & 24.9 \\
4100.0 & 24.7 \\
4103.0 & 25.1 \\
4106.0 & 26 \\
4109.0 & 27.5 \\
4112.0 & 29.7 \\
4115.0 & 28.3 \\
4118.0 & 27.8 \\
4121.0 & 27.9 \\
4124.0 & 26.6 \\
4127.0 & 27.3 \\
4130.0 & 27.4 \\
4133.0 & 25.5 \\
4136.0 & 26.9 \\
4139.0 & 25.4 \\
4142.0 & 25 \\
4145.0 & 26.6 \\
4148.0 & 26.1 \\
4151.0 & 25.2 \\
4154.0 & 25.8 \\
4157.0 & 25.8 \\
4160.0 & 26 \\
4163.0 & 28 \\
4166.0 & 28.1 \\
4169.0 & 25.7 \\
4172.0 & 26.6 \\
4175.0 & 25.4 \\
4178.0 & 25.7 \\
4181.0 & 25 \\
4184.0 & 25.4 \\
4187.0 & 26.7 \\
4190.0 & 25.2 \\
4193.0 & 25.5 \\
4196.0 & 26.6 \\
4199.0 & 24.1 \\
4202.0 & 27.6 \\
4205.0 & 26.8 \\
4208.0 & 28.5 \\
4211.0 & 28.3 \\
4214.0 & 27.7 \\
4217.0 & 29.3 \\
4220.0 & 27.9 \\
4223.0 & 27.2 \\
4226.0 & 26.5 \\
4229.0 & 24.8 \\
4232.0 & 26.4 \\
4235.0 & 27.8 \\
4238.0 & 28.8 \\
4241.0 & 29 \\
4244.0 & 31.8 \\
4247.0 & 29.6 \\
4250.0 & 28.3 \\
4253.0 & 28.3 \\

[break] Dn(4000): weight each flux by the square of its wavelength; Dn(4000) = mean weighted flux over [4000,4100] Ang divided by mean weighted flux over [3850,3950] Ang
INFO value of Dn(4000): 1.95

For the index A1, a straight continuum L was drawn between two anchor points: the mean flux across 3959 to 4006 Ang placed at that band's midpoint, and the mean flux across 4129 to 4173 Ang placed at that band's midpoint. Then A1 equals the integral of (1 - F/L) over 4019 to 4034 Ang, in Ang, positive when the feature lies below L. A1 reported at -4.1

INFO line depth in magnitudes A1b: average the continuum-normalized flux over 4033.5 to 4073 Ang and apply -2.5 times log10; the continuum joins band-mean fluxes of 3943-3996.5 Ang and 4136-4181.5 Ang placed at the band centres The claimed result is -0.223 mag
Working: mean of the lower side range 18.3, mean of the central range 26.7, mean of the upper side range 26.1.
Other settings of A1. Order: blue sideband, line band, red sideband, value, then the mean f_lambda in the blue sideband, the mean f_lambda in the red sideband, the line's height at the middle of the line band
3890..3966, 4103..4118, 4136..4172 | -2.07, 16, 26.2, 24.2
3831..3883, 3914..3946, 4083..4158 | 4.90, 12.8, 26.8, 16.7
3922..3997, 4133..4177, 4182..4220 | -2.30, 16.5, 26.8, 24.9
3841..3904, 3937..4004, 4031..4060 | 9.68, 14.3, 27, 21.5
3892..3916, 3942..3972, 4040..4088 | 8.58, 18.6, 26.6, 21.2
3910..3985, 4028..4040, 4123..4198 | -4.42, 15.7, 26.1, 19.9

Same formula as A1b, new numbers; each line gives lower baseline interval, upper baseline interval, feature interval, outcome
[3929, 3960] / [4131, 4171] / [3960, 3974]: 0.31 mag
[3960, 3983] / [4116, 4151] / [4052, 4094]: -0.21 mag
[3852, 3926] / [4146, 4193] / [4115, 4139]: -0.11 mag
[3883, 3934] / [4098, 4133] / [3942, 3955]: 0.05 mag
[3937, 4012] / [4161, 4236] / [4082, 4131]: -0.16 mag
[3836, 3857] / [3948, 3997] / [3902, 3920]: -0.22 mag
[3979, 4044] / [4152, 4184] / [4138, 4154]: 0.02 mag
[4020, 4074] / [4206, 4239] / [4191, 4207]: 0.05 mag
